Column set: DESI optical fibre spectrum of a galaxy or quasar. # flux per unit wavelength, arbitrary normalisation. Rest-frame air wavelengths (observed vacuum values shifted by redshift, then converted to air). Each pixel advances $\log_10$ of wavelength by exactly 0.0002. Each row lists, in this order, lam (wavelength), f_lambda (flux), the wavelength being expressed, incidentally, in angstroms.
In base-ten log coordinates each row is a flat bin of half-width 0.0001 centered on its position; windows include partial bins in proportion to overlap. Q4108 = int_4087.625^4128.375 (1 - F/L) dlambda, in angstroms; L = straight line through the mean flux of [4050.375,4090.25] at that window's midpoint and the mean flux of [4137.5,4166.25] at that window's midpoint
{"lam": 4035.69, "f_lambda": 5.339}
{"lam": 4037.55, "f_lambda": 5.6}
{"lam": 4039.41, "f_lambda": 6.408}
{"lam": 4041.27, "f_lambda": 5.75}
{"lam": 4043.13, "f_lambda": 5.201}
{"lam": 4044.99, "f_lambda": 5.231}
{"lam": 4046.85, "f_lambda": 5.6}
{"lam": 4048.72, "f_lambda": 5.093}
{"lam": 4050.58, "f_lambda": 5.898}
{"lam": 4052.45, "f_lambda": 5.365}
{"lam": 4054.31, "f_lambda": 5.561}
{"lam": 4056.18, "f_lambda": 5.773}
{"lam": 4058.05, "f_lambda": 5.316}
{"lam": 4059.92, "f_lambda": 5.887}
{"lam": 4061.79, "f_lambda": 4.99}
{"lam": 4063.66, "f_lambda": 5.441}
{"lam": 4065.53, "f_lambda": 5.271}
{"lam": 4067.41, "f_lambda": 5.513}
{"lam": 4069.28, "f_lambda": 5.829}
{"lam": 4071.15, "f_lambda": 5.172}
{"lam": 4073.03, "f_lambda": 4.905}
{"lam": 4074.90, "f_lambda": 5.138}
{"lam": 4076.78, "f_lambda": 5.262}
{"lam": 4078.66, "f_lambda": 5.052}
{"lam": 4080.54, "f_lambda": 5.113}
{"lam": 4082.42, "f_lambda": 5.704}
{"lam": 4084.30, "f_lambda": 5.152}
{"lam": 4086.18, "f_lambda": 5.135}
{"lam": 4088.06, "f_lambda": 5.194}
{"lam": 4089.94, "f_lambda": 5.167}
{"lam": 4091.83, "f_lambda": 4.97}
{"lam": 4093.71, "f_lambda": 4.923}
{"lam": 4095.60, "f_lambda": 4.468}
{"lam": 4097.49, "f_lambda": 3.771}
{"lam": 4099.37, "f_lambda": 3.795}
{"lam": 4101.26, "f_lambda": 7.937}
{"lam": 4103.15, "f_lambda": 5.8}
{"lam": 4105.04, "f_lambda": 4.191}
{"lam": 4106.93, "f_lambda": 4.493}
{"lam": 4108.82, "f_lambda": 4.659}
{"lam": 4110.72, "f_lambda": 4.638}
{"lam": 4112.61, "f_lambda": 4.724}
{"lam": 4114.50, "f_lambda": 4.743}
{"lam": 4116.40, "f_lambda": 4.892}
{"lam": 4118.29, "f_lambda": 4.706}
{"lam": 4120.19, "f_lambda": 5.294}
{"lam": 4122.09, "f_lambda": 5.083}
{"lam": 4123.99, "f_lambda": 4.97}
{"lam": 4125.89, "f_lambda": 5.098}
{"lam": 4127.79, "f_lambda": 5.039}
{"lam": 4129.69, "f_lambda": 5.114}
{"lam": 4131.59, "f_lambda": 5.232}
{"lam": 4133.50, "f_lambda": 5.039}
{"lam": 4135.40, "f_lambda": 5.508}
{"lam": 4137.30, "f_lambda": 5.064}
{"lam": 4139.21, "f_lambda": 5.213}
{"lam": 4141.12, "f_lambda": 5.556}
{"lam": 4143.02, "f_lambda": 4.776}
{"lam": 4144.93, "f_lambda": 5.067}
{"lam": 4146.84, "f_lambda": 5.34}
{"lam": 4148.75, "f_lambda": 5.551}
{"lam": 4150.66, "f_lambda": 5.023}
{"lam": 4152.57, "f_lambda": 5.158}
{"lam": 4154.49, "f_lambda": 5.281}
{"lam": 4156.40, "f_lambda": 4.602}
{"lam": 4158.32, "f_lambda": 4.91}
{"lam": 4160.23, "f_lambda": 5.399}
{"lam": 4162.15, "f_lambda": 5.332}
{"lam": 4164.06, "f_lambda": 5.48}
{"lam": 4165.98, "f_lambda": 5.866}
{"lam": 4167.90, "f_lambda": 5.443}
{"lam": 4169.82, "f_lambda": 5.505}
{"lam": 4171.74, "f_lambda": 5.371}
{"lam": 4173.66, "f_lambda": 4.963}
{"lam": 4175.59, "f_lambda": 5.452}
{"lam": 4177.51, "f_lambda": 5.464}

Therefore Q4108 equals 2.8 angstroms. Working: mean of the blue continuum 5.35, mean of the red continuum 5.22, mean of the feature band 4.93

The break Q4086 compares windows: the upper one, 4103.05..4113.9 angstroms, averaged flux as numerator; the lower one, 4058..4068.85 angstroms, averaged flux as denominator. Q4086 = 0.9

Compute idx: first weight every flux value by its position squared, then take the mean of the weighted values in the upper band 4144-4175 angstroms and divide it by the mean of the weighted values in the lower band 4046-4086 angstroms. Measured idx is 1.03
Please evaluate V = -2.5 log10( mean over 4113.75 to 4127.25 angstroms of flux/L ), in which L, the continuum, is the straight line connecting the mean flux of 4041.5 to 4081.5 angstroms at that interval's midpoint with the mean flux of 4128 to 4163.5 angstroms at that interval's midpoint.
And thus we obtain 0.06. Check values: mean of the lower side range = 5.37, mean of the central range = 4.97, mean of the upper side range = 5.18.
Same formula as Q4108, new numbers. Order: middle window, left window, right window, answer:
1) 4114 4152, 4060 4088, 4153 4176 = 1.2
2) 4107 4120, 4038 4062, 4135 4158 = 1.4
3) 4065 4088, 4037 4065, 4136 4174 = 0.8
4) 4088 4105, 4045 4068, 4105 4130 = 0.0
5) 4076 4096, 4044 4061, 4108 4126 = 0.2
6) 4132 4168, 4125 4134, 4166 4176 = 0.0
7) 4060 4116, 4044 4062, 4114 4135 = 2.0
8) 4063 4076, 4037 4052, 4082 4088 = 0.2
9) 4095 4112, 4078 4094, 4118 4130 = 0.8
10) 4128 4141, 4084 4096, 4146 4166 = -0.1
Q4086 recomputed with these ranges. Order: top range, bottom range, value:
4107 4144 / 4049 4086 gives 0.93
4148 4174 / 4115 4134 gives 1.05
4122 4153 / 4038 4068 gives 0.94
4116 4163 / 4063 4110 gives 1.00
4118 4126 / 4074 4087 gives 0.97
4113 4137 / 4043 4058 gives 0.92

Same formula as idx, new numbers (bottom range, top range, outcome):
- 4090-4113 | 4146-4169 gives 1.11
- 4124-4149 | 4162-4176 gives 1.06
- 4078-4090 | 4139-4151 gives 1.03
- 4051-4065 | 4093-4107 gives 0.92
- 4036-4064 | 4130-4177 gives 1.00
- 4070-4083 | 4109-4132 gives 0.97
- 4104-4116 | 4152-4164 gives 1.14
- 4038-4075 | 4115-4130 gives 0.95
